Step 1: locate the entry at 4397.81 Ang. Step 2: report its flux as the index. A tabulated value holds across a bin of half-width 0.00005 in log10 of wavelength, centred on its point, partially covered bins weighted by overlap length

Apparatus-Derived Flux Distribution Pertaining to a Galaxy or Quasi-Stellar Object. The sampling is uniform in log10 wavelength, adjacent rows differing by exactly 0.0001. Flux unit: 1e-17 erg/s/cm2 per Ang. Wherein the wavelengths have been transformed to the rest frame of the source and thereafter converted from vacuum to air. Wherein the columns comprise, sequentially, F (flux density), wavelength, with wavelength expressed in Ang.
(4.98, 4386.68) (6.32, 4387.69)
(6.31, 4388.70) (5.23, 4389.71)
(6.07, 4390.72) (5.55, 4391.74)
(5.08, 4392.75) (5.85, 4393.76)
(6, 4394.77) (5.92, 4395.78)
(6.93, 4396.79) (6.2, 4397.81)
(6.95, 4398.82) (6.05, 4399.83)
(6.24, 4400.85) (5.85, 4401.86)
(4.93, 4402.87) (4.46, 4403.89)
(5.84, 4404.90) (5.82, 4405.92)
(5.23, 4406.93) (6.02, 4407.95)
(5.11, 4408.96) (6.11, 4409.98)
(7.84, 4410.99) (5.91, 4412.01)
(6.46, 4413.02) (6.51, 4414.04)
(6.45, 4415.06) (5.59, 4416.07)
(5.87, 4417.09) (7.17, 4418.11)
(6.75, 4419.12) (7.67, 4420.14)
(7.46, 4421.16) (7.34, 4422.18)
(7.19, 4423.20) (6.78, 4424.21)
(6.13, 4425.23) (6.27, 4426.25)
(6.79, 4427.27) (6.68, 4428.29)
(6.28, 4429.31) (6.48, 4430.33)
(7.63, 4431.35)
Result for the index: 6.2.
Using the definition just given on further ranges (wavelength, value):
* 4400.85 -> 6.24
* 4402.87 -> 4.93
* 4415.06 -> 6.45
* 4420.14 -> 7.67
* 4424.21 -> 6.78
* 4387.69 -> 6.32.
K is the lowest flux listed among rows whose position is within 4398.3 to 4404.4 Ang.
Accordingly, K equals 4.46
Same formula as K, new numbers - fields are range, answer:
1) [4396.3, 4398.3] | 6.2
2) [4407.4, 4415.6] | 5.11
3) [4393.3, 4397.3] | 5.85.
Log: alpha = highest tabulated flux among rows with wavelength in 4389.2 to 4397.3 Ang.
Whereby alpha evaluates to 6.93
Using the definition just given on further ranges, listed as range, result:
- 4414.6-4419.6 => 7.17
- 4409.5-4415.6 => 7.84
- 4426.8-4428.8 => 6.79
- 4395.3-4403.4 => 6.95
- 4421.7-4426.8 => 7.34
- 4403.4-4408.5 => 6.02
